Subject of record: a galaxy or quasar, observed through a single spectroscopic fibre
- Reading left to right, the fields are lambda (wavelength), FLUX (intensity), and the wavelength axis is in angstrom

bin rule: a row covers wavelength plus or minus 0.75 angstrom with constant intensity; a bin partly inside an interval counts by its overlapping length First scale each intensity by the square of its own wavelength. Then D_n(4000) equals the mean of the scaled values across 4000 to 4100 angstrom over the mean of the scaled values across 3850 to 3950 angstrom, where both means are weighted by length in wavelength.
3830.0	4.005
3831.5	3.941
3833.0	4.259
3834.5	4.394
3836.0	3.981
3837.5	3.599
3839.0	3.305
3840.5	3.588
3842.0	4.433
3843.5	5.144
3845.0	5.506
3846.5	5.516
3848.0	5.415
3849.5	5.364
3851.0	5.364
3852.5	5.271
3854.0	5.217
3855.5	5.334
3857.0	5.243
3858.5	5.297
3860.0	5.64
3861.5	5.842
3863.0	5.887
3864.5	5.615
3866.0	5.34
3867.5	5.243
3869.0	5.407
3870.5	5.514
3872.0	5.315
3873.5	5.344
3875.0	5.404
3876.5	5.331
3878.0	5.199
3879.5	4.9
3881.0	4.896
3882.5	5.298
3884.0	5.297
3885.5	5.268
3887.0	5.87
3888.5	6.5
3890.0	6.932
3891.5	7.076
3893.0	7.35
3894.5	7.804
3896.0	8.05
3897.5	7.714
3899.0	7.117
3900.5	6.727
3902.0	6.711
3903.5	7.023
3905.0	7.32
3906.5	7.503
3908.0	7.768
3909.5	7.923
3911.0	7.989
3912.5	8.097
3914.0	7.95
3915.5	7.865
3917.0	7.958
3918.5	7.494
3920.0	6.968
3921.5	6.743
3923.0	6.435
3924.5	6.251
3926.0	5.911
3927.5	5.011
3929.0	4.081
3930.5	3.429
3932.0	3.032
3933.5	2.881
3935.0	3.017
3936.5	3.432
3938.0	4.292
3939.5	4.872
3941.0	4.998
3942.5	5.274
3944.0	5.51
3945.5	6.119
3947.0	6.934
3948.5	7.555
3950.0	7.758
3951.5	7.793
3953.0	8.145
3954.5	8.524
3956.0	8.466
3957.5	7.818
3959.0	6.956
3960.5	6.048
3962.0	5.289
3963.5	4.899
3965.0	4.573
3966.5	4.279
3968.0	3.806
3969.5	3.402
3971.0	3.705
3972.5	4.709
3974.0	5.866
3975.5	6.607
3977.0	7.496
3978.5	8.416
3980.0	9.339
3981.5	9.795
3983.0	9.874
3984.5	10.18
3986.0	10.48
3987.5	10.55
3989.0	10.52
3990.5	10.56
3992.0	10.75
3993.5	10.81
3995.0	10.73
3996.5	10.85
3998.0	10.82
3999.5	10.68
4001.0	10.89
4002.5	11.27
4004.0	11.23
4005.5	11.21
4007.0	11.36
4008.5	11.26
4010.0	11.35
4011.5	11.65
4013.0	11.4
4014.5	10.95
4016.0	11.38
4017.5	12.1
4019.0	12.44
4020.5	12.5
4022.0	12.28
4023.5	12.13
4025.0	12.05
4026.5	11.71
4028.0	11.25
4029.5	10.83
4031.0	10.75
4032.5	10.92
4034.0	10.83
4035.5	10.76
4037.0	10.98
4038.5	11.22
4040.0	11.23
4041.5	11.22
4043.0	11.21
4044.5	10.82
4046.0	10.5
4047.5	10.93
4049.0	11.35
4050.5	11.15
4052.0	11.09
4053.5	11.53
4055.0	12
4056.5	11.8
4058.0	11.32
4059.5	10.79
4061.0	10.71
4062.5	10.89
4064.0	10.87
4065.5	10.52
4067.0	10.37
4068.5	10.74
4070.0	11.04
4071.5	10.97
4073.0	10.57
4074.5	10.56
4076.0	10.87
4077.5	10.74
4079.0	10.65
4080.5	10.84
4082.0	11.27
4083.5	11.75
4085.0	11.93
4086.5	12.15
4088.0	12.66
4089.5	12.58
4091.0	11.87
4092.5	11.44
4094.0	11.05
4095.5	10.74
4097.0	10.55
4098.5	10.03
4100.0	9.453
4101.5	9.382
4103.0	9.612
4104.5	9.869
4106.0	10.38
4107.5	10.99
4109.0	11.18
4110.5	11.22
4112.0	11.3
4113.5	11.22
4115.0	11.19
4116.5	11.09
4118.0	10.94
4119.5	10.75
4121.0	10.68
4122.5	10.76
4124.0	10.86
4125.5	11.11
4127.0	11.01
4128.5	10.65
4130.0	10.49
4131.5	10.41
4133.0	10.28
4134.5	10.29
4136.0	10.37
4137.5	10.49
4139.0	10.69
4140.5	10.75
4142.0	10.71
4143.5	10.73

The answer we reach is 2.02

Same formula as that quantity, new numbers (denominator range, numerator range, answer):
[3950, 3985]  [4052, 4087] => 1.72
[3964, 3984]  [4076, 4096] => 1.92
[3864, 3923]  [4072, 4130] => 1.85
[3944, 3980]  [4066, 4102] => 1.84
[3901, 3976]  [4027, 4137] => 1.94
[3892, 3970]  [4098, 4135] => 1.85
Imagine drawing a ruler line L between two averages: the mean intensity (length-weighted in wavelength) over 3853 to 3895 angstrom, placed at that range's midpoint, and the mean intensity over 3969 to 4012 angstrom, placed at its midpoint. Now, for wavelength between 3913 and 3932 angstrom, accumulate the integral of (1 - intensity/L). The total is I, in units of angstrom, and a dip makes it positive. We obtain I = 2.6 angstrom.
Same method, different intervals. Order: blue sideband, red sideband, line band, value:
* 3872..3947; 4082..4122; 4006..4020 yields -4.5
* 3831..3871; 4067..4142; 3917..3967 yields 9.0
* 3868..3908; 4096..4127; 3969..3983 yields 2.1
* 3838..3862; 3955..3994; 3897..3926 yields -4.8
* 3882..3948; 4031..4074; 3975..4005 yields -4.3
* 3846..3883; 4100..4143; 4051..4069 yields -3.2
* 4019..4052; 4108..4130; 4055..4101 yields 0.3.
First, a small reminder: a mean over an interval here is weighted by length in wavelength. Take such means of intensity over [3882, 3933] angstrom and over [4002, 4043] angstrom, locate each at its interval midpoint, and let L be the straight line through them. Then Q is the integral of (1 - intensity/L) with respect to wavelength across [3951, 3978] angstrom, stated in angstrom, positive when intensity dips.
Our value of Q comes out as 8.8 angstrom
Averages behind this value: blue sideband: 6.65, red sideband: 11.4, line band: 6.03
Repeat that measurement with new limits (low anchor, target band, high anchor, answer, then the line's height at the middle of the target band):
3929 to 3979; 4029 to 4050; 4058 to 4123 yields -4.8 angstrom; 8.93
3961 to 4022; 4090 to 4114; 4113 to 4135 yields -0.3 angstrom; 10.5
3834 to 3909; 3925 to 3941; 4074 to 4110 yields 6.9 angstrom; 7.19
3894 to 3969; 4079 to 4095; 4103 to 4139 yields -2.8 angstrom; 9.94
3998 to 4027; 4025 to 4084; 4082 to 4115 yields 1.4 angstrom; 11.3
